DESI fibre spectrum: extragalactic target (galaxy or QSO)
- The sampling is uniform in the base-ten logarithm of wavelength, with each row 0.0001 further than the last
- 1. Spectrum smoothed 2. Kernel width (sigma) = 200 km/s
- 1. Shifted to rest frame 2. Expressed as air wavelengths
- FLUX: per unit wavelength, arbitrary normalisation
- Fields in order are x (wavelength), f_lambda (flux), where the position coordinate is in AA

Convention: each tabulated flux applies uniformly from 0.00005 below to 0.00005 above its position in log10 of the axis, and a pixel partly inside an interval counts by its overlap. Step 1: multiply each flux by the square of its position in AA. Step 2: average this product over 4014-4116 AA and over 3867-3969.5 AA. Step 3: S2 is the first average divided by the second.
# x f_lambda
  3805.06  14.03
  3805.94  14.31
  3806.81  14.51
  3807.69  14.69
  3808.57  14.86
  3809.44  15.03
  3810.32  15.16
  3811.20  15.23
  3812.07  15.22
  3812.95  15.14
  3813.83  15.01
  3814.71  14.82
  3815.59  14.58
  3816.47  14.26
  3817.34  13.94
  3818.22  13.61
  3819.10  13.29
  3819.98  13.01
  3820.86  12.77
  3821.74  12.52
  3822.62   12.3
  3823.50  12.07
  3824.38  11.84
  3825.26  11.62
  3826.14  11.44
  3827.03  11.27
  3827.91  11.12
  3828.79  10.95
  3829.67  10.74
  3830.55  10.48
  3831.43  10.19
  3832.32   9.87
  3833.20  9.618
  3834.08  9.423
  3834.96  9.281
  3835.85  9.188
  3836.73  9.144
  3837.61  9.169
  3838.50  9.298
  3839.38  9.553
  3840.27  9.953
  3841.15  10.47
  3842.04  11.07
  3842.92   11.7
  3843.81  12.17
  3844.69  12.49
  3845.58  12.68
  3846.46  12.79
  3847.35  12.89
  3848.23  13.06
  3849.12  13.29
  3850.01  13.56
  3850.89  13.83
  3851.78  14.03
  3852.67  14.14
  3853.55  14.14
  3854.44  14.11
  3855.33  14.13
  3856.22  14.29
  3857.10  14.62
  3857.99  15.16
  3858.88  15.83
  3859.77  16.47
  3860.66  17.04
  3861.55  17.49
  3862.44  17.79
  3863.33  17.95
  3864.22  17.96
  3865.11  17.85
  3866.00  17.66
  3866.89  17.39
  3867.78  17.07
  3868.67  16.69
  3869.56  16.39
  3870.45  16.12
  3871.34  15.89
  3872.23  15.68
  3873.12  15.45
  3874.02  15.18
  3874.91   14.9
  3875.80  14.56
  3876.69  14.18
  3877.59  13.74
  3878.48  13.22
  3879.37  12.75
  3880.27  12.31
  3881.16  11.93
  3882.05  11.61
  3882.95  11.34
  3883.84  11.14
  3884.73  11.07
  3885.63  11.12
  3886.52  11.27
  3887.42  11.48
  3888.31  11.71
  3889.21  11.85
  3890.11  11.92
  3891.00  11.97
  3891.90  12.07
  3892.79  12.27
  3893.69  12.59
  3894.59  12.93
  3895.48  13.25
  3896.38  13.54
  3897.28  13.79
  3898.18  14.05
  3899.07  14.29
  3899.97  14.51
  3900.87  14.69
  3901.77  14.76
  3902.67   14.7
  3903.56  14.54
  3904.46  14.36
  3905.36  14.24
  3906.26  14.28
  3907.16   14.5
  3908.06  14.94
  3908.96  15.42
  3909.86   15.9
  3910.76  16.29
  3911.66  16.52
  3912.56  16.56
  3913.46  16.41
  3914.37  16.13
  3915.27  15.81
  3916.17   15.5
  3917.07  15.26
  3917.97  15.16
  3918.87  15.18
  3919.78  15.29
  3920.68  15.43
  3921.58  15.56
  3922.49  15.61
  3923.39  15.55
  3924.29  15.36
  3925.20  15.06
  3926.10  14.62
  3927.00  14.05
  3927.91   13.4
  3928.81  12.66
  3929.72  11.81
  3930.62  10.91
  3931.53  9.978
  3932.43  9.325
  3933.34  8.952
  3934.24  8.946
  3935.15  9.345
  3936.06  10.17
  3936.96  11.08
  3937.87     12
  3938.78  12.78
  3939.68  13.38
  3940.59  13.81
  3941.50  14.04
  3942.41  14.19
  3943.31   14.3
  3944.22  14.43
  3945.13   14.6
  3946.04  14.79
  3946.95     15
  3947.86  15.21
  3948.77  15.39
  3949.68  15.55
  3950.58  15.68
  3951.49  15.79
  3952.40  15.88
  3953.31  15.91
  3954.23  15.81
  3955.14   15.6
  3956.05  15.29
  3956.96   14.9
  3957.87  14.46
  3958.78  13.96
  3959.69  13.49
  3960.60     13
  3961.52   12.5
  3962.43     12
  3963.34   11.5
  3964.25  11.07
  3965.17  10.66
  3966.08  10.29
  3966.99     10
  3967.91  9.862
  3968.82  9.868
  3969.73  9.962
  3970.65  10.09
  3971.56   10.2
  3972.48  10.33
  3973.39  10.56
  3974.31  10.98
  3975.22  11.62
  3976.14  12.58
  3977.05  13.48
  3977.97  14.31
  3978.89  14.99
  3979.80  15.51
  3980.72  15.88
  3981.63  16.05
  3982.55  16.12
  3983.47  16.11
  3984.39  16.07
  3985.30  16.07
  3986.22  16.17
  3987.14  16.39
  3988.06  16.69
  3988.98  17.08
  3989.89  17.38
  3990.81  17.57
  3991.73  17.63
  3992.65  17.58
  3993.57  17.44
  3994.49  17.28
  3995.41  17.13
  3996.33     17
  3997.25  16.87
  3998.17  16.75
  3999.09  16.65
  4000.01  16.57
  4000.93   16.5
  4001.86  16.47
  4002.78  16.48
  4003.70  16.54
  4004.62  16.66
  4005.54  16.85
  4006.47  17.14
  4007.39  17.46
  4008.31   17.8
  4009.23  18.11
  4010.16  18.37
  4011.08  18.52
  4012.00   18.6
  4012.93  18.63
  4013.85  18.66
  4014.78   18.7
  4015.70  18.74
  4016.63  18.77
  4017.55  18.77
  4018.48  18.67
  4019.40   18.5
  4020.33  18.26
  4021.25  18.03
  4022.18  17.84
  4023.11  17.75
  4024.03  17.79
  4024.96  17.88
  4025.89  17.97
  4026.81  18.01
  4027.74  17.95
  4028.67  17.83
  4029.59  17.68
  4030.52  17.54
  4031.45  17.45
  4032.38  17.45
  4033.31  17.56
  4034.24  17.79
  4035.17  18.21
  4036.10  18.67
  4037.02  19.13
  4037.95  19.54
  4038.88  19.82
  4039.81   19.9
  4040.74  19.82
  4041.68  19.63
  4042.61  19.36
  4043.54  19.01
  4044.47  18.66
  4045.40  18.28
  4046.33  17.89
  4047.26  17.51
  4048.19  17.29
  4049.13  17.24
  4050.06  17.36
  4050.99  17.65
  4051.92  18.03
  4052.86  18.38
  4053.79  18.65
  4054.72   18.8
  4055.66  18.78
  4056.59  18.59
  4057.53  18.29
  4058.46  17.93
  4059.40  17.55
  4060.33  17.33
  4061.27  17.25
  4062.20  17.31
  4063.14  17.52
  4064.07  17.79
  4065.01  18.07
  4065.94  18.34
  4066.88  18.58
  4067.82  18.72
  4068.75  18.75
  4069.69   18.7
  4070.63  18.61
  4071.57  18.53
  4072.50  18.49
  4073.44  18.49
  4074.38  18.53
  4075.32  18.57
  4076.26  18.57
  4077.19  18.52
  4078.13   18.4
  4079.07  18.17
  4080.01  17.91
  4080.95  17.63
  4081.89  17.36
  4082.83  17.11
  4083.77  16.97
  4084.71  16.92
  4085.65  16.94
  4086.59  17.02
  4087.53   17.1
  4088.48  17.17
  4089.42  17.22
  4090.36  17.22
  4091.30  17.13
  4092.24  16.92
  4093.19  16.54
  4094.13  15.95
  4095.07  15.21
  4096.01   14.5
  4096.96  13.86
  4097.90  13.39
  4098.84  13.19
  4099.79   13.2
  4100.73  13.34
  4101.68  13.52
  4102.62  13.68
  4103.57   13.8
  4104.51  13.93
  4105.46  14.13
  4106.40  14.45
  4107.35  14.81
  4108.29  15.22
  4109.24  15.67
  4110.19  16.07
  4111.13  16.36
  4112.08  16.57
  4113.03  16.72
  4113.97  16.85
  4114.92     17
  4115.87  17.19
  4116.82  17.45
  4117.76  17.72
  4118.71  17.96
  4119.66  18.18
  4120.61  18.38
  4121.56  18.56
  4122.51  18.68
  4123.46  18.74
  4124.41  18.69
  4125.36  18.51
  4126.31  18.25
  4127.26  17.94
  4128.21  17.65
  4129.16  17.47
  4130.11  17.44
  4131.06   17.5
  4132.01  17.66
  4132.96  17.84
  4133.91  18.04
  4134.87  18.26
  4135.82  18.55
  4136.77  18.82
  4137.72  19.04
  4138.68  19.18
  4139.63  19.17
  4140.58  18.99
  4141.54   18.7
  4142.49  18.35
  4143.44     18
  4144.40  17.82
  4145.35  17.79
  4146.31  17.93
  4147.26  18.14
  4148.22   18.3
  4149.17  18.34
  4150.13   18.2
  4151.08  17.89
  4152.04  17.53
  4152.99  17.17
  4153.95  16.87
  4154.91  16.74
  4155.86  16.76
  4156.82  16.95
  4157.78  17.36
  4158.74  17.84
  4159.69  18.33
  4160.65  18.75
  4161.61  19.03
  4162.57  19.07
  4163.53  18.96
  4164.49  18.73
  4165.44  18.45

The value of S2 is 1.4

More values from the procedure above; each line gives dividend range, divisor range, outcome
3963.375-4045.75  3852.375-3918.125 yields 1.20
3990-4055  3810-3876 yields 1.46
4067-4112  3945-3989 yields 1.27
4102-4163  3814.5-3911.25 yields 1.50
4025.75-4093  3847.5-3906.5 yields 1.39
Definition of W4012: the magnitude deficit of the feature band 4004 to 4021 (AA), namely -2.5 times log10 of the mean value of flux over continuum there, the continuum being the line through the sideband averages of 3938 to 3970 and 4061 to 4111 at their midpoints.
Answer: -0.21 mag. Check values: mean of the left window 13.6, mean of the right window 16.6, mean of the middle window 18.2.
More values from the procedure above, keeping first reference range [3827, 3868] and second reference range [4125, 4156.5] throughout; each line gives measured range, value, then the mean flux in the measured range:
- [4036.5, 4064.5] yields -0.12 mag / 18.3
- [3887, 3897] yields 0.12 mag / 12.4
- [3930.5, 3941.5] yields 0.30 mag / 11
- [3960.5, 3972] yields 0.36 mag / 10.8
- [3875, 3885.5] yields 0.09 mag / 12.6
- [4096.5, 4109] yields 0.24 mag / 13.9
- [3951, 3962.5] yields 0.02 mag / 14.6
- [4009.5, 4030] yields -0.15 mag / 18.3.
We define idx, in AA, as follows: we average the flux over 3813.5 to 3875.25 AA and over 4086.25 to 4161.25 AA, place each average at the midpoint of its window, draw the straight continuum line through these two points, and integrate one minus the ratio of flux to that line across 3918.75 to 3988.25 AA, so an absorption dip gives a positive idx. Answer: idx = 6.5 AA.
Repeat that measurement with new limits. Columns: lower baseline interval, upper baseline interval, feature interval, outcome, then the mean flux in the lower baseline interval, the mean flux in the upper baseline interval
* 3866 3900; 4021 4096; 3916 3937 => 2.2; 13.5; 18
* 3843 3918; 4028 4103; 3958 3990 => 5.6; 14.3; 17.5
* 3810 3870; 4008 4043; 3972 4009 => 3.4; 13.3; 18.4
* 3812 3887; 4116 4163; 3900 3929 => -1.6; 13.3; 18.1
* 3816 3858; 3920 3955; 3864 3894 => -2.8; 12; 13.6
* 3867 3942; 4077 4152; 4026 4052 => -4.0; 13.7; 17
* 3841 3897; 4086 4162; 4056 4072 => -1.8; 13.9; 17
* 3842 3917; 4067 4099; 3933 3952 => 2.3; 14.3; 17.2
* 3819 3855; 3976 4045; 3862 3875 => -4.1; 11.6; 17.5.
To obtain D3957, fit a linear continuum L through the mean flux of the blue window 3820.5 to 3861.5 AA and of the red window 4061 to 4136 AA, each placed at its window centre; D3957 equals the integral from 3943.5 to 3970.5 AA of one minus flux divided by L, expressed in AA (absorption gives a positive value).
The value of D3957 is 1.6 AA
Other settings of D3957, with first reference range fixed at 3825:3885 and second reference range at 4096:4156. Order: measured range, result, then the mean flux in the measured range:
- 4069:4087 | -1.8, 18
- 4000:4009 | -0.9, 16.9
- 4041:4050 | -1.4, 18.3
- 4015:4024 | -1.6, 18.4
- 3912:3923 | -1.2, 15.7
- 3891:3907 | 0.1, 13.8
